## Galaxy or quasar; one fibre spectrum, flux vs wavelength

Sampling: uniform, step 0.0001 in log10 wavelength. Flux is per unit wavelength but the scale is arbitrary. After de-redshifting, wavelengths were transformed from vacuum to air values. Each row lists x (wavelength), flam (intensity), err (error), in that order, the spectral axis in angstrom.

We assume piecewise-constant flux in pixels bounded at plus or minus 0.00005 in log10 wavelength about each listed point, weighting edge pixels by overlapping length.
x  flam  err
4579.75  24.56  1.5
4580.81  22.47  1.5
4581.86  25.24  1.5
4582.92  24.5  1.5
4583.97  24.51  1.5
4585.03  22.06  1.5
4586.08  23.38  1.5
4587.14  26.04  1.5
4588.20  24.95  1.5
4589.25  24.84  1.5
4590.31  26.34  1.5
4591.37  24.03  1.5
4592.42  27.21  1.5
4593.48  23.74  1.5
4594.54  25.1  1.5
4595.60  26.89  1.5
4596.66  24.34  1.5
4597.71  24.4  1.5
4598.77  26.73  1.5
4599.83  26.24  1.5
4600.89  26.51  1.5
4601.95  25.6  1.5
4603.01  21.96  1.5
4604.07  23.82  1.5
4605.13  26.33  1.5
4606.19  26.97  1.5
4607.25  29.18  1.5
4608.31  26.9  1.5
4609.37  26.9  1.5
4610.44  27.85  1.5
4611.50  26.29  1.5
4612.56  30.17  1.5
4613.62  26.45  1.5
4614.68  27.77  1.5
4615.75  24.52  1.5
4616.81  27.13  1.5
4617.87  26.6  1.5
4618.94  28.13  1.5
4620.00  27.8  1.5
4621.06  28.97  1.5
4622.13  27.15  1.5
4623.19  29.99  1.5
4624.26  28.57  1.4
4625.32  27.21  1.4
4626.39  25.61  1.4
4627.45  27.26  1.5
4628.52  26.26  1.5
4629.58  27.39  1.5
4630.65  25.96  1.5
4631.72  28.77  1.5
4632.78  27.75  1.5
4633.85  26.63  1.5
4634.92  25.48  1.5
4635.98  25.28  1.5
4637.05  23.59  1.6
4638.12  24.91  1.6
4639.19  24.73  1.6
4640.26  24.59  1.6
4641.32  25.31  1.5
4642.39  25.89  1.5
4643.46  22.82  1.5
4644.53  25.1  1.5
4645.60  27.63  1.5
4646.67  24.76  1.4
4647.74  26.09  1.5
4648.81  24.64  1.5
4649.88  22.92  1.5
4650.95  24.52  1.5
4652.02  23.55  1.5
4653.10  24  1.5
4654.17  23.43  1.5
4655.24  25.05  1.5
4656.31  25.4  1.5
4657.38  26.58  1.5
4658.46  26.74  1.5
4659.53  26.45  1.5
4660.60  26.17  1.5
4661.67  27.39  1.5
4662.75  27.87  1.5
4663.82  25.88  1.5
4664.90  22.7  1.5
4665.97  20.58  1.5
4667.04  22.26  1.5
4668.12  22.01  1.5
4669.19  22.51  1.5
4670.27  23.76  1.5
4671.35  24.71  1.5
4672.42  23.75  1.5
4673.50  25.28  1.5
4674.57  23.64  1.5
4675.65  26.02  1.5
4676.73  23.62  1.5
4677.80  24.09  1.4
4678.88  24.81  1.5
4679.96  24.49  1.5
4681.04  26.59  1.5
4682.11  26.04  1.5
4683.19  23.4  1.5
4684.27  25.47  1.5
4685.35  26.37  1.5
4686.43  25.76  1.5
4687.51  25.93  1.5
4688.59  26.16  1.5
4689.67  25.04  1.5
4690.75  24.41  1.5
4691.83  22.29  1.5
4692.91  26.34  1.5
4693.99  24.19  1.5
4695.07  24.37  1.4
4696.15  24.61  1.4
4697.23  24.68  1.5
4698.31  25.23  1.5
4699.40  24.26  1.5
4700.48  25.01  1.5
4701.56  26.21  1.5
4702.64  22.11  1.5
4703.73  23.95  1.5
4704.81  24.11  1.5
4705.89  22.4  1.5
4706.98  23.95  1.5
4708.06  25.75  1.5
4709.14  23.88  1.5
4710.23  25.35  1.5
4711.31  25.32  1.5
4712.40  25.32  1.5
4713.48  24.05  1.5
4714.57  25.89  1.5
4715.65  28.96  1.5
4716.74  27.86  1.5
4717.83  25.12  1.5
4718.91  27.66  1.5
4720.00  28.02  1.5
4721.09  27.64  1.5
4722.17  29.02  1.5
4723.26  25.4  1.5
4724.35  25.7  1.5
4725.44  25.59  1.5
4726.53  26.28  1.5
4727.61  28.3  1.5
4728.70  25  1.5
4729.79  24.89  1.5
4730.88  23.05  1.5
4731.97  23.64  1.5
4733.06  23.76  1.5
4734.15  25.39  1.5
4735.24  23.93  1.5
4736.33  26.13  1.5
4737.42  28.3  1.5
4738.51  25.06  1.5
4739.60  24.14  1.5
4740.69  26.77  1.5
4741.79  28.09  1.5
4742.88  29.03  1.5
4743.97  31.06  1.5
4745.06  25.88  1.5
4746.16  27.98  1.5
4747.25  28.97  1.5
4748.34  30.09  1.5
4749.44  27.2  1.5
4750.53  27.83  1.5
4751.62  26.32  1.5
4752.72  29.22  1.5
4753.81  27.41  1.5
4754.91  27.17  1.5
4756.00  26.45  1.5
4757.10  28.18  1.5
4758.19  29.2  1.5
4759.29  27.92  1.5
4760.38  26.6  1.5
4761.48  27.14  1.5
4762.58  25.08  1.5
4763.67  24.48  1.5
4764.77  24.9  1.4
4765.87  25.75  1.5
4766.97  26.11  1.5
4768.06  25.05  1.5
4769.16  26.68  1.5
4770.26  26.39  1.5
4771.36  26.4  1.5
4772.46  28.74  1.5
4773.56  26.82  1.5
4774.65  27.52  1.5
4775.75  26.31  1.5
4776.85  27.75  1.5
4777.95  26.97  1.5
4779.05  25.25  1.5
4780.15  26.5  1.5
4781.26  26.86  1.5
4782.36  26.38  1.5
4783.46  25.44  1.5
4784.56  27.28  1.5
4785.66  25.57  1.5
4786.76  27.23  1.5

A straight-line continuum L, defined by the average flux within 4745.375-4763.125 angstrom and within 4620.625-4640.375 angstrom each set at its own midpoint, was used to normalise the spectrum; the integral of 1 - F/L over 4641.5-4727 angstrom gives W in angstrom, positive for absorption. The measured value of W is 6.4 angstrom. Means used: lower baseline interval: 26.7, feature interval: 25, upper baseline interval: 27.6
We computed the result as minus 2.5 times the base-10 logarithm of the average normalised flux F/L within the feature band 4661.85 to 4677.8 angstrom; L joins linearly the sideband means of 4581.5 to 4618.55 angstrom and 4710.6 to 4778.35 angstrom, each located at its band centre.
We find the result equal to 0.10 mag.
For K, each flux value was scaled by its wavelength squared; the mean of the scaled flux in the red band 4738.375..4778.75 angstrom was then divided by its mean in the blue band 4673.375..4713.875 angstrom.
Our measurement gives 1.13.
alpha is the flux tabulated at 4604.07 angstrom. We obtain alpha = 23.82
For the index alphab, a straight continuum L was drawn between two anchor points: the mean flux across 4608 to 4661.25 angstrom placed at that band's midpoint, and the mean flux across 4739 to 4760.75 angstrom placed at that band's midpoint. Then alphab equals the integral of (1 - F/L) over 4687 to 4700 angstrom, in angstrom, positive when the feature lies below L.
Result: 1.1 angstrom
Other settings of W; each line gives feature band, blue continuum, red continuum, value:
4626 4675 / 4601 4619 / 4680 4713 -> 1.3 angstrom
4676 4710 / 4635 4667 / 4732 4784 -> 1.3 angstrom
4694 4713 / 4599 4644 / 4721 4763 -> 1.6 angstrom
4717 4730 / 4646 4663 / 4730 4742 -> -0.7 angstrom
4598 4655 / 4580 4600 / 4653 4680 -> -3.2 angstrom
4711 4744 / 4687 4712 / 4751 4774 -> -0.8 angstrom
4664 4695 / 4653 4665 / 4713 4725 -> 2.1 angstrom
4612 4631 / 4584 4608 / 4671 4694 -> -1.7 angstrom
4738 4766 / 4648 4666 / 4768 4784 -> -1.0 angstrom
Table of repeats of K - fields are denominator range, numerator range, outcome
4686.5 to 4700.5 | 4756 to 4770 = 1.10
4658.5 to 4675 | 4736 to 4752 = 1.17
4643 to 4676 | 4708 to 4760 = 1.12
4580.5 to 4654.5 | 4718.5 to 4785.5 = 1.09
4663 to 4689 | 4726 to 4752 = 1.12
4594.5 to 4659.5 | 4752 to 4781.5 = 1.09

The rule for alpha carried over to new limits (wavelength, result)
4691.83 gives 22.29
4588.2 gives 24.95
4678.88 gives 24.81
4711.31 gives 25.32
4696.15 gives 24.61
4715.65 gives 28.96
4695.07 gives 24.37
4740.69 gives 26.77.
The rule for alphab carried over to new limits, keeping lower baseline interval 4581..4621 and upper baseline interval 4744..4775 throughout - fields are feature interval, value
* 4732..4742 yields 0.5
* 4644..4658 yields 0.7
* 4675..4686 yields 0.6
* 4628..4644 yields 0.3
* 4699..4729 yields 1.2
